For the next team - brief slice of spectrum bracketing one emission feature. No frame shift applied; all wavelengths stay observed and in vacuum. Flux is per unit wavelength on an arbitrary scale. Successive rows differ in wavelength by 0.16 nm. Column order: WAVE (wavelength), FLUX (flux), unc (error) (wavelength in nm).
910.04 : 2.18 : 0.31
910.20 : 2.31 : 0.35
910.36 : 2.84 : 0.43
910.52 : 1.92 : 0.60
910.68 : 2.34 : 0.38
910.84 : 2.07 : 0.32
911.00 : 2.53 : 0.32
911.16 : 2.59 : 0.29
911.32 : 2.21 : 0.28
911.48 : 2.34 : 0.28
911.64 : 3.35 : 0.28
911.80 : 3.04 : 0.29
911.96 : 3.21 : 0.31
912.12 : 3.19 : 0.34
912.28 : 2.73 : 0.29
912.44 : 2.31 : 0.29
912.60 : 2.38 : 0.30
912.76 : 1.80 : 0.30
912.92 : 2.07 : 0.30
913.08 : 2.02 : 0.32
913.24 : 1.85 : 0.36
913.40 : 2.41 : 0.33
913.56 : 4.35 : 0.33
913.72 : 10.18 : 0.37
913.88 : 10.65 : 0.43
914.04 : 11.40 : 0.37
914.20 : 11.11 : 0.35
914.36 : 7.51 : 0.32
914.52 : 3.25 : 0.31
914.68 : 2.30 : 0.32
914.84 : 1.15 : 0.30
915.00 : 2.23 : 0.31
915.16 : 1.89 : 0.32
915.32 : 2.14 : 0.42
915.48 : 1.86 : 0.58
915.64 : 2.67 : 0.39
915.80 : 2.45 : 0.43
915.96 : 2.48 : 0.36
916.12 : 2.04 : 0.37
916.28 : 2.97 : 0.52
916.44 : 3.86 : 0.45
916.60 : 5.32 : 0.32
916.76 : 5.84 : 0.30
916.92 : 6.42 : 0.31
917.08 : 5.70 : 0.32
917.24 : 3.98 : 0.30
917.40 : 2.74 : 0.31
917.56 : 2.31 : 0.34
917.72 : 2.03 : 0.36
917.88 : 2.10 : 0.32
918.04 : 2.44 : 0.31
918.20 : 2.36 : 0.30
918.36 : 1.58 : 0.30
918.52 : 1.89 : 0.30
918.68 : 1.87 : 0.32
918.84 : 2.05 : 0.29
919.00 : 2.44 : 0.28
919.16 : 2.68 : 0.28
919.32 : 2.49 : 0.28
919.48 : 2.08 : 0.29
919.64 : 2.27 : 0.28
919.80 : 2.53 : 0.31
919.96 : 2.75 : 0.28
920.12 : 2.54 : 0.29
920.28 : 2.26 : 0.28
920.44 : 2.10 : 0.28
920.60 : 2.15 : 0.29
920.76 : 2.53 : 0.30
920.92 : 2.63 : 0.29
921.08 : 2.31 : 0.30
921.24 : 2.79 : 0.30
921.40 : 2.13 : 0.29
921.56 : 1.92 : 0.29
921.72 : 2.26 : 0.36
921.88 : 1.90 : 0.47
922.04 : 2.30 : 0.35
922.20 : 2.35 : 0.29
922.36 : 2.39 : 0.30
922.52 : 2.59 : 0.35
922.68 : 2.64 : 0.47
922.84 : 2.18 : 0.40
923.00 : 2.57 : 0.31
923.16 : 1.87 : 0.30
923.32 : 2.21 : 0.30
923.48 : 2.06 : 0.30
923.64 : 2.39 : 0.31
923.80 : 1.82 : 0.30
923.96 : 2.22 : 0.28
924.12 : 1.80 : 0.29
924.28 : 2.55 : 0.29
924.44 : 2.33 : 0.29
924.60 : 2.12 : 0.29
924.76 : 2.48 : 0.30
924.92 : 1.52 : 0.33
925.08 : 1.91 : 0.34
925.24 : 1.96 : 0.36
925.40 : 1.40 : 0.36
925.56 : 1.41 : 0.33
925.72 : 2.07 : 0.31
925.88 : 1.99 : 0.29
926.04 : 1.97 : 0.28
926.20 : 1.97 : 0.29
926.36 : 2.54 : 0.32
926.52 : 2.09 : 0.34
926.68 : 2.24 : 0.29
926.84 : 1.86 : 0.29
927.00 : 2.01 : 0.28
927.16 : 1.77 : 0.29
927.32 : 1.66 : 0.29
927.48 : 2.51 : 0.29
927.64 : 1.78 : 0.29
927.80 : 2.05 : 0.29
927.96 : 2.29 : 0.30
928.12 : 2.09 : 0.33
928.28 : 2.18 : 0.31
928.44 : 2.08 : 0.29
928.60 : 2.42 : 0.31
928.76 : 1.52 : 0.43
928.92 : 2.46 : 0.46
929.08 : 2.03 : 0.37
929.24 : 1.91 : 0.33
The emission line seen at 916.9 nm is [N II] 6583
